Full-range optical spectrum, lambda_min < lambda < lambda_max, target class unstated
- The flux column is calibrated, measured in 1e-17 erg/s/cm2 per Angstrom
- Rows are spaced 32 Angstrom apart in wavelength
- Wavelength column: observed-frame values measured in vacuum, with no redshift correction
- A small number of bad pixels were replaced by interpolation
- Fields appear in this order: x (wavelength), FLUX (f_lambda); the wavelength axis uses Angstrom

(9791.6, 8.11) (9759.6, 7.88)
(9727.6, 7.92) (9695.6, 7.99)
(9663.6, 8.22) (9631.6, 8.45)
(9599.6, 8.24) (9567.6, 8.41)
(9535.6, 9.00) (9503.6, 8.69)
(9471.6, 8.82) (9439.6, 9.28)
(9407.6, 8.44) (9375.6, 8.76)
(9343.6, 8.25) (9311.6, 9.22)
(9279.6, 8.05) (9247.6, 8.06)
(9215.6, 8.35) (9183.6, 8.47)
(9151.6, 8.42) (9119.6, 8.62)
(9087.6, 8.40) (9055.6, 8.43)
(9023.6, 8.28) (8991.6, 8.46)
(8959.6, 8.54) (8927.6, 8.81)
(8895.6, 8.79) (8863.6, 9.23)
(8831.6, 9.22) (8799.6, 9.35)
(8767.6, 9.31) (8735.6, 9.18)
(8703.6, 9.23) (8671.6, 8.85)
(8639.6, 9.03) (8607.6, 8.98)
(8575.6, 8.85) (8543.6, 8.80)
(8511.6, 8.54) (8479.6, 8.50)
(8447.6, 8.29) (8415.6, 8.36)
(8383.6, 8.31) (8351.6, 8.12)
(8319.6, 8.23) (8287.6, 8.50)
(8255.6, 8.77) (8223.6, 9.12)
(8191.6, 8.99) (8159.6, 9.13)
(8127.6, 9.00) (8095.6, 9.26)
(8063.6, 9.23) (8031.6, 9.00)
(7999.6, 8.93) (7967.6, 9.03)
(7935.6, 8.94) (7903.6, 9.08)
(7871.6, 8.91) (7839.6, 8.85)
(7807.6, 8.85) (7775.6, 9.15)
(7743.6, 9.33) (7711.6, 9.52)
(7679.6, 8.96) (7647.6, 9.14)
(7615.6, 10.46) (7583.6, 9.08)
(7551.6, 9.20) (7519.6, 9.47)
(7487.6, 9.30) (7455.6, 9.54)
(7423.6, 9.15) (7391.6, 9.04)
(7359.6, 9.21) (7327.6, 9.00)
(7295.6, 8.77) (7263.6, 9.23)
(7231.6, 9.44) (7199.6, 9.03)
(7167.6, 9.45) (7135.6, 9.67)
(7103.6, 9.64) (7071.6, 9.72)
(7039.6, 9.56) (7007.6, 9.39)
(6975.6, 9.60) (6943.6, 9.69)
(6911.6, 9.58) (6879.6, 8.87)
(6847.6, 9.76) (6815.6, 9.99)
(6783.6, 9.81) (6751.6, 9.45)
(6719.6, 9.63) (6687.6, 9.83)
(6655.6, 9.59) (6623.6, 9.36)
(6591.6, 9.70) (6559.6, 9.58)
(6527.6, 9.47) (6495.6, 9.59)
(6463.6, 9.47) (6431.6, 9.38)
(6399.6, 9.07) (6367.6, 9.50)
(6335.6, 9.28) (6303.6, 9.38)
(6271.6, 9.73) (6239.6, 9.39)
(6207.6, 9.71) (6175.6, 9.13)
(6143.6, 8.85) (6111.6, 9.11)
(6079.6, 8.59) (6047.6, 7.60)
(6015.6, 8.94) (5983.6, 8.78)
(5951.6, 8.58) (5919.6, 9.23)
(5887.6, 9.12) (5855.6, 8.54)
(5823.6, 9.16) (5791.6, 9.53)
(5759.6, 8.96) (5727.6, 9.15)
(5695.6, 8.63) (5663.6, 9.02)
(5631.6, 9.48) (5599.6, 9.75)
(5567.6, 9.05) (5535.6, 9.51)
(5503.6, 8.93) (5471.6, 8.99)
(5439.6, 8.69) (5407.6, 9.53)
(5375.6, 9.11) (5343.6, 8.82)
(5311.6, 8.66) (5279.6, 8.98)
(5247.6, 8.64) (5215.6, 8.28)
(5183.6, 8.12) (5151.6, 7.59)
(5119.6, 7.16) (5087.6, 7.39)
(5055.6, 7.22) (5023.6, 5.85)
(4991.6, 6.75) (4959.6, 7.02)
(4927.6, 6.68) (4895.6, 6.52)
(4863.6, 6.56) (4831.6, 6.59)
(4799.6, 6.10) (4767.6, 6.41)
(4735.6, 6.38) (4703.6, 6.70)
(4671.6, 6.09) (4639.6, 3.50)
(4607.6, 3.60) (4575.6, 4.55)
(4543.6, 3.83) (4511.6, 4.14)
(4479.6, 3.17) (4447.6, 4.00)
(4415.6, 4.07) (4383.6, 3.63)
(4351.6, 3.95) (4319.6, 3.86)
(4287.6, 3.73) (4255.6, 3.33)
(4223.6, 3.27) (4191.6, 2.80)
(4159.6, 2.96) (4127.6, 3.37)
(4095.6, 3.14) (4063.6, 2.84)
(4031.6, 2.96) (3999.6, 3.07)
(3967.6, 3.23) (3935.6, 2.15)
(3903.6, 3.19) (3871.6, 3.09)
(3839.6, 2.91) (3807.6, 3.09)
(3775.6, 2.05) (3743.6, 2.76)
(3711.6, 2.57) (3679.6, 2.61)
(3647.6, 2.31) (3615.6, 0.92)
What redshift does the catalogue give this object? 0.169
